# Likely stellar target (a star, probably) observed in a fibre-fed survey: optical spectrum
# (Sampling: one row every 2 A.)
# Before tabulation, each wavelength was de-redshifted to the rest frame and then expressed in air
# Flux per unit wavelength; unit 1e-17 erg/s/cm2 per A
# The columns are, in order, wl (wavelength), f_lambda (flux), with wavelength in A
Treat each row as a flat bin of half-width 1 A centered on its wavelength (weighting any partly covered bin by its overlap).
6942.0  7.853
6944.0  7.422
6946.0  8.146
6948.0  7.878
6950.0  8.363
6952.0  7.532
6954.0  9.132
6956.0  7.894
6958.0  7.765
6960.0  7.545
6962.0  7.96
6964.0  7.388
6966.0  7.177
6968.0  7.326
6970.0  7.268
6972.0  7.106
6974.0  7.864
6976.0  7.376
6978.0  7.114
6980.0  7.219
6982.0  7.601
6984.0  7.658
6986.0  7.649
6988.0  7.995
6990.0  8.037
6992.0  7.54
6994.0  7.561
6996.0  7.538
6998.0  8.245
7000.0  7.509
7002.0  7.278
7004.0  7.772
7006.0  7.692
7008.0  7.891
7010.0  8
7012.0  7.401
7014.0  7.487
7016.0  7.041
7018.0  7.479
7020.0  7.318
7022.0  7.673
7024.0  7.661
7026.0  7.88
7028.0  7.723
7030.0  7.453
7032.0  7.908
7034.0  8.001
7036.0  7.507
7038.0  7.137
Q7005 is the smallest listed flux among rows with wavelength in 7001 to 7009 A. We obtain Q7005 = 7.278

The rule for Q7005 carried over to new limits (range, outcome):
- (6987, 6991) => 7.995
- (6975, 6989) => 7.114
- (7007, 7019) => 7.041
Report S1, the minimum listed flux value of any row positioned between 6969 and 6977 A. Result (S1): 7.106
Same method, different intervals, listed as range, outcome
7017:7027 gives 7.318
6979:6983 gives 7.219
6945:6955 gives 7.532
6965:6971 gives 7.177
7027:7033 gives 7.453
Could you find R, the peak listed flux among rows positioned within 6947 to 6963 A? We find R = 9.132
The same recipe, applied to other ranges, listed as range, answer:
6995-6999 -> 8.245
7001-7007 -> 7.772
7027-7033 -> 7.908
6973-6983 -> 7.864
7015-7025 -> 7.673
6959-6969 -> 7.96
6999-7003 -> 7.509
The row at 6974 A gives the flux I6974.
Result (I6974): 7.864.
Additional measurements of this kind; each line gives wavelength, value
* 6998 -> 8.245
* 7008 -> 7.891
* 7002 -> 7.278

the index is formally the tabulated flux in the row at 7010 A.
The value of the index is 8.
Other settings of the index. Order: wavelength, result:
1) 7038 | 7.137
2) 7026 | 7.88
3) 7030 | 7.453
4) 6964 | 7.388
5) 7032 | 7.908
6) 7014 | 7.487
